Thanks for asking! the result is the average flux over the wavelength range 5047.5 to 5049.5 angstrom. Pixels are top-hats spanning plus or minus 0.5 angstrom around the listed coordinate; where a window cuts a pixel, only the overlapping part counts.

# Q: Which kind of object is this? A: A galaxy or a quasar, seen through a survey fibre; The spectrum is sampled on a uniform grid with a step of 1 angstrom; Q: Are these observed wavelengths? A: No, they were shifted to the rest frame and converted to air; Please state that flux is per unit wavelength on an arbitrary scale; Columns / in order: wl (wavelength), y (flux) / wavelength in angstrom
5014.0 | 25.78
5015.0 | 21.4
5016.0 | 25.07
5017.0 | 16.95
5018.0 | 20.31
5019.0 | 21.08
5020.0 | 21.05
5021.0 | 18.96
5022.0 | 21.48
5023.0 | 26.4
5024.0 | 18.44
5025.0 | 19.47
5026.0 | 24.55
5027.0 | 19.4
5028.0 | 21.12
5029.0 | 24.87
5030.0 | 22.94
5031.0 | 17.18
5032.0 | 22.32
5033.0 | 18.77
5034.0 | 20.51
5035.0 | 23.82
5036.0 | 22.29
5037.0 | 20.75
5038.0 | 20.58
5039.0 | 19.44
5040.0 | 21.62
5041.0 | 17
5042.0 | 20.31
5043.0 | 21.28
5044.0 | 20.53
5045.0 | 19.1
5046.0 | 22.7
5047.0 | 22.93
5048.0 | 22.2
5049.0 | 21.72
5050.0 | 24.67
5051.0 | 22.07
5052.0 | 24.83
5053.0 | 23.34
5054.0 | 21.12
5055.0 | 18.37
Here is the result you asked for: 22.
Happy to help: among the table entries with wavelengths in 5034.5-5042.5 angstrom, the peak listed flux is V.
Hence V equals 23.82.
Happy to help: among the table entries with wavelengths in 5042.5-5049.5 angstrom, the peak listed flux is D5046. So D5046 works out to 22.93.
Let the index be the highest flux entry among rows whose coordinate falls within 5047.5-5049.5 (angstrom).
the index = 22.2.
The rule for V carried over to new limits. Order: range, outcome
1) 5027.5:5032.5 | 24.87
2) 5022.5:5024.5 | 26.4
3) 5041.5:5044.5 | 21.28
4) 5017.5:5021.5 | 21.08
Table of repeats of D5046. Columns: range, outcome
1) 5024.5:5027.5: 24.55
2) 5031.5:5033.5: 22.32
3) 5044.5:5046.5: 22.7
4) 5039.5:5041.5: 21.62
